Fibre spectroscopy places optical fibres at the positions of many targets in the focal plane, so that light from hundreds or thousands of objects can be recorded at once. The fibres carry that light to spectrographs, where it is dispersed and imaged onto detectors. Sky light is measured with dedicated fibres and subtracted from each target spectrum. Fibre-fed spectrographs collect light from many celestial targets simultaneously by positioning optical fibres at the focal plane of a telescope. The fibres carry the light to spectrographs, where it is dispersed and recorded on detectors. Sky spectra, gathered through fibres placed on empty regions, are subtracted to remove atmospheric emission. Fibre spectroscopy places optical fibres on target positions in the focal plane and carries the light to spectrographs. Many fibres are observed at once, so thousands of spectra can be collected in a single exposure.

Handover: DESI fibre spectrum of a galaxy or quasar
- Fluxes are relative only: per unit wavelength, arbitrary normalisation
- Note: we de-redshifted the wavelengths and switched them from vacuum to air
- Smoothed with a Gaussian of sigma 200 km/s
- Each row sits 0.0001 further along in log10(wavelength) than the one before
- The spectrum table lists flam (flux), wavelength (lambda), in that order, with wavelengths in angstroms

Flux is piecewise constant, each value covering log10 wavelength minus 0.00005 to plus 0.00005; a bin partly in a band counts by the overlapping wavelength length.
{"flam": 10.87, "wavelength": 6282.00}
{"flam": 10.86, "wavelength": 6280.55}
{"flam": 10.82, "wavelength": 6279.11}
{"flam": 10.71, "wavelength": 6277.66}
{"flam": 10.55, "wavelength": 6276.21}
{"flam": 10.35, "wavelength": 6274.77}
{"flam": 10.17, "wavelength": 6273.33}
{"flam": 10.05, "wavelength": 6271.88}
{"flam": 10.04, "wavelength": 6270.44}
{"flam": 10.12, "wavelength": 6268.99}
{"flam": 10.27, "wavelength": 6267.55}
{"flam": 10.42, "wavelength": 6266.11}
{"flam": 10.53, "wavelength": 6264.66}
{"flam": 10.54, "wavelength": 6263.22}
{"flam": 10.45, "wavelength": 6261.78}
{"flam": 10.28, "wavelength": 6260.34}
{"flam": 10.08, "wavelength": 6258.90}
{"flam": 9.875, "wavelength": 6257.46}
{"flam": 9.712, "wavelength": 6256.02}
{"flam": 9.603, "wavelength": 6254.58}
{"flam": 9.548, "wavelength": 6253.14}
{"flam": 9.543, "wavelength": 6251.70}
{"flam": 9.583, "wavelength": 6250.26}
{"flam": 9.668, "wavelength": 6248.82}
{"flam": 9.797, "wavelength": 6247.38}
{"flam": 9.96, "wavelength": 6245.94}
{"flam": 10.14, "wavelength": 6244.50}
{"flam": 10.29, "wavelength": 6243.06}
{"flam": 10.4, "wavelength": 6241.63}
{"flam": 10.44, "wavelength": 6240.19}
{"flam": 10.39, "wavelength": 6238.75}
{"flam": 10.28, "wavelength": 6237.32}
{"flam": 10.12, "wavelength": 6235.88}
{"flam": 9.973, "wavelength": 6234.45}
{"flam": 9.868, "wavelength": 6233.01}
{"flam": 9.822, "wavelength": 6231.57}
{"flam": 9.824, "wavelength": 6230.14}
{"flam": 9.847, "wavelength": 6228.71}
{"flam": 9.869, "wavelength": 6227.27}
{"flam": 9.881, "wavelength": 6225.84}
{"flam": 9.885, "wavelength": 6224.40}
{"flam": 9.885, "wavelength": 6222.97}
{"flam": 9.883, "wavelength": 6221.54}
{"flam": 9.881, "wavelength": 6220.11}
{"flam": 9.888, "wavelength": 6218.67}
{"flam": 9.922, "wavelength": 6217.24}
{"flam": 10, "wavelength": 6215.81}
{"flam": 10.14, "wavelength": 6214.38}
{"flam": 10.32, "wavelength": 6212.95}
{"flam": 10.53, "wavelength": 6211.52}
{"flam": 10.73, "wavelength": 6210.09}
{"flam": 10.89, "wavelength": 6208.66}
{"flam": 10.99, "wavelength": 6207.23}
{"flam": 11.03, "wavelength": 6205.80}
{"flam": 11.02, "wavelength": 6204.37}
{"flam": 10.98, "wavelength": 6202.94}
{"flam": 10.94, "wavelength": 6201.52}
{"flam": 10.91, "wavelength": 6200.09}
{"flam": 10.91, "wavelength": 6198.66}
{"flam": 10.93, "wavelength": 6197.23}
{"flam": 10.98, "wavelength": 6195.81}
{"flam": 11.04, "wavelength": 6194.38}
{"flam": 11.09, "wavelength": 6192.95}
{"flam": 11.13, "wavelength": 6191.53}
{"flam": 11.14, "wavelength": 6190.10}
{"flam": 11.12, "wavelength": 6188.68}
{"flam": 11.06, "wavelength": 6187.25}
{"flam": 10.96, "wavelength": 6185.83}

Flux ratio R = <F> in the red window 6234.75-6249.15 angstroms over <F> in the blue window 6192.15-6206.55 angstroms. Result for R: 0.92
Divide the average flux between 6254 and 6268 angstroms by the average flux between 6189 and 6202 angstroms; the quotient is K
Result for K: 0.92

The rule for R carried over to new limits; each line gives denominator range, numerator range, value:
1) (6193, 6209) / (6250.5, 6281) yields 0.93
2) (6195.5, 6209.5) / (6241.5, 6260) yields 0.90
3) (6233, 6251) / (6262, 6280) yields 1.03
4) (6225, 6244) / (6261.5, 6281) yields 1.03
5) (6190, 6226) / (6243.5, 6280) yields 0.96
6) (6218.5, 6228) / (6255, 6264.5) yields 1.03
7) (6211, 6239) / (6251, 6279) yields 1.02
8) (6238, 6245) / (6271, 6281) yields 1.01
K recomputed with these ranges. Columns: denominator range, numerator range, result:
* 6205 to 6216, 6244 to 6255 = 0.92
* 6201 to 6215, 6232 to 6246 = 0.95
